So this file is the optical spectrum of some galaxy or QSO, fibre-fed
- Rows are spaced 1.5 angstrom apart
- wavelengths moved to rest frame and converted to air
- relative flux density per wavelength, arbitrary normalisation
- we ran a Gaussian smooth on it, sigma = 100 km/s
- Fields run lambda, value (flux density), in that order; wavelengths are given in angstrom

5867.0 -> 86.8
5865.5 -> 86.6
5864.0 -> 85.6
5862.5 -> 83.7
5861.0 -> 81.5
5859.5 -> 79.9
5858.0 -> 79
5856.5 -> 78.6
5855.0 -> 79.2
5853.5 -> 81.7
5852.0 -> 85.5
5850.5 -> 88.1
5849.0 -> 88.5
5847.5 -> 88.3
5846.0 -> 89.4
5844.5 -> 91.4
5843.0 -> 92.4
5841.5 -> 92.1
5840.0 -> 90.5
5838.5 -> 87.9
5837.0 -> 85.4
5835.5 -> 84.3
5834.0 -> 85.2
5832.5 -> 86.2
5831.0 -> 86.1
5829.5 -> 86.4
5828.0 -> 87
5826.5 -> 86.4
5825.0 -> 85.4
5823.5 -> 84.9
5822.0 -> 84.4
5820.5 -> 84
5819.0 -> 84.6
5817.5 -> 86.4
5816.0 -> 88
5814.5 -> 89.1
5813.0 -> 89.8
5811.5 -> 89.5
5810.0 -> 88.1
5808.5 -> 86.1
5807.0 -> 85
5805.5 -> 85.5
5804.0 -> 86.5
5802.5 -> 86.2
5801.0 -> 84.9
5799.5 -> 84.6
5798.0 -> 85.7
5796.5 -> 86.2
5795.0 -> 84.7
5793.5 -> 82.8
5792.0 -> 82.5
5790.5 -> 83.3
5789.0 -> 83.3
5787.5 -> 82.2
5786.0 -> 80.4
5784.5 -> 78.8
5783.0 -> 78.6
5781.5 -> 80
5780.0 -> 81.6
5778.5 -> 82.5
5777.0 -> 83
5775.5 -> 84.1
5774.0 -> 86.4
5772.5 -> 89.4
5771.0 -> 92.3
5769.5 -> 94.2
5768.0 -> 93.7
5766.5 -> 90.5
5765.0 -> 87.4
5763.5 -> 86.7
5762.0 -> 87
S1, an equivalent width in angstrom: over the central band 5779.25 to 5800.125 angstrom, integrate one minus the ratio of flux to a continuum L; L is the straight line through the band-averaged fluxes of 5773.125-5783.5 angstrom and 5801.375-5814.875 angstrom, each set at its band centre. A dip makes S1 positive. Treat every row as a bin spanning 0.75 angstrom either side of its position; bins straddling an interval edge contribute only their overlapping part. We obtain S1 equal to 0.5 angstrom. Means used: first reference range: 82.5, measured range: 82.5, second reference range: 87.2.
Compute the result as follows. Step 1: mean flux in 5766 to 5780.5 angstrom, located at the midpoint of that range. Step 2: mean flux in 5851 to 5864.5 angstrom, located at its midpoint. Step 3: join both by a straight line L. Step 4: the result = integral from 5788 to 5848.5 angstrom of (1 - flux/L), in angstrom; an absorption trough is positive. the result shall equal -1.4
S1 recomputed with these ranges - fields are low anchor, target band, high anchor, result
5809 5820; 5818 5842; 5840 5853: 0.6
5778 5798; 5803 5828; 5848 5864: -1.2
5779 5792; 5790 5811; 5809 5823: -0.3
